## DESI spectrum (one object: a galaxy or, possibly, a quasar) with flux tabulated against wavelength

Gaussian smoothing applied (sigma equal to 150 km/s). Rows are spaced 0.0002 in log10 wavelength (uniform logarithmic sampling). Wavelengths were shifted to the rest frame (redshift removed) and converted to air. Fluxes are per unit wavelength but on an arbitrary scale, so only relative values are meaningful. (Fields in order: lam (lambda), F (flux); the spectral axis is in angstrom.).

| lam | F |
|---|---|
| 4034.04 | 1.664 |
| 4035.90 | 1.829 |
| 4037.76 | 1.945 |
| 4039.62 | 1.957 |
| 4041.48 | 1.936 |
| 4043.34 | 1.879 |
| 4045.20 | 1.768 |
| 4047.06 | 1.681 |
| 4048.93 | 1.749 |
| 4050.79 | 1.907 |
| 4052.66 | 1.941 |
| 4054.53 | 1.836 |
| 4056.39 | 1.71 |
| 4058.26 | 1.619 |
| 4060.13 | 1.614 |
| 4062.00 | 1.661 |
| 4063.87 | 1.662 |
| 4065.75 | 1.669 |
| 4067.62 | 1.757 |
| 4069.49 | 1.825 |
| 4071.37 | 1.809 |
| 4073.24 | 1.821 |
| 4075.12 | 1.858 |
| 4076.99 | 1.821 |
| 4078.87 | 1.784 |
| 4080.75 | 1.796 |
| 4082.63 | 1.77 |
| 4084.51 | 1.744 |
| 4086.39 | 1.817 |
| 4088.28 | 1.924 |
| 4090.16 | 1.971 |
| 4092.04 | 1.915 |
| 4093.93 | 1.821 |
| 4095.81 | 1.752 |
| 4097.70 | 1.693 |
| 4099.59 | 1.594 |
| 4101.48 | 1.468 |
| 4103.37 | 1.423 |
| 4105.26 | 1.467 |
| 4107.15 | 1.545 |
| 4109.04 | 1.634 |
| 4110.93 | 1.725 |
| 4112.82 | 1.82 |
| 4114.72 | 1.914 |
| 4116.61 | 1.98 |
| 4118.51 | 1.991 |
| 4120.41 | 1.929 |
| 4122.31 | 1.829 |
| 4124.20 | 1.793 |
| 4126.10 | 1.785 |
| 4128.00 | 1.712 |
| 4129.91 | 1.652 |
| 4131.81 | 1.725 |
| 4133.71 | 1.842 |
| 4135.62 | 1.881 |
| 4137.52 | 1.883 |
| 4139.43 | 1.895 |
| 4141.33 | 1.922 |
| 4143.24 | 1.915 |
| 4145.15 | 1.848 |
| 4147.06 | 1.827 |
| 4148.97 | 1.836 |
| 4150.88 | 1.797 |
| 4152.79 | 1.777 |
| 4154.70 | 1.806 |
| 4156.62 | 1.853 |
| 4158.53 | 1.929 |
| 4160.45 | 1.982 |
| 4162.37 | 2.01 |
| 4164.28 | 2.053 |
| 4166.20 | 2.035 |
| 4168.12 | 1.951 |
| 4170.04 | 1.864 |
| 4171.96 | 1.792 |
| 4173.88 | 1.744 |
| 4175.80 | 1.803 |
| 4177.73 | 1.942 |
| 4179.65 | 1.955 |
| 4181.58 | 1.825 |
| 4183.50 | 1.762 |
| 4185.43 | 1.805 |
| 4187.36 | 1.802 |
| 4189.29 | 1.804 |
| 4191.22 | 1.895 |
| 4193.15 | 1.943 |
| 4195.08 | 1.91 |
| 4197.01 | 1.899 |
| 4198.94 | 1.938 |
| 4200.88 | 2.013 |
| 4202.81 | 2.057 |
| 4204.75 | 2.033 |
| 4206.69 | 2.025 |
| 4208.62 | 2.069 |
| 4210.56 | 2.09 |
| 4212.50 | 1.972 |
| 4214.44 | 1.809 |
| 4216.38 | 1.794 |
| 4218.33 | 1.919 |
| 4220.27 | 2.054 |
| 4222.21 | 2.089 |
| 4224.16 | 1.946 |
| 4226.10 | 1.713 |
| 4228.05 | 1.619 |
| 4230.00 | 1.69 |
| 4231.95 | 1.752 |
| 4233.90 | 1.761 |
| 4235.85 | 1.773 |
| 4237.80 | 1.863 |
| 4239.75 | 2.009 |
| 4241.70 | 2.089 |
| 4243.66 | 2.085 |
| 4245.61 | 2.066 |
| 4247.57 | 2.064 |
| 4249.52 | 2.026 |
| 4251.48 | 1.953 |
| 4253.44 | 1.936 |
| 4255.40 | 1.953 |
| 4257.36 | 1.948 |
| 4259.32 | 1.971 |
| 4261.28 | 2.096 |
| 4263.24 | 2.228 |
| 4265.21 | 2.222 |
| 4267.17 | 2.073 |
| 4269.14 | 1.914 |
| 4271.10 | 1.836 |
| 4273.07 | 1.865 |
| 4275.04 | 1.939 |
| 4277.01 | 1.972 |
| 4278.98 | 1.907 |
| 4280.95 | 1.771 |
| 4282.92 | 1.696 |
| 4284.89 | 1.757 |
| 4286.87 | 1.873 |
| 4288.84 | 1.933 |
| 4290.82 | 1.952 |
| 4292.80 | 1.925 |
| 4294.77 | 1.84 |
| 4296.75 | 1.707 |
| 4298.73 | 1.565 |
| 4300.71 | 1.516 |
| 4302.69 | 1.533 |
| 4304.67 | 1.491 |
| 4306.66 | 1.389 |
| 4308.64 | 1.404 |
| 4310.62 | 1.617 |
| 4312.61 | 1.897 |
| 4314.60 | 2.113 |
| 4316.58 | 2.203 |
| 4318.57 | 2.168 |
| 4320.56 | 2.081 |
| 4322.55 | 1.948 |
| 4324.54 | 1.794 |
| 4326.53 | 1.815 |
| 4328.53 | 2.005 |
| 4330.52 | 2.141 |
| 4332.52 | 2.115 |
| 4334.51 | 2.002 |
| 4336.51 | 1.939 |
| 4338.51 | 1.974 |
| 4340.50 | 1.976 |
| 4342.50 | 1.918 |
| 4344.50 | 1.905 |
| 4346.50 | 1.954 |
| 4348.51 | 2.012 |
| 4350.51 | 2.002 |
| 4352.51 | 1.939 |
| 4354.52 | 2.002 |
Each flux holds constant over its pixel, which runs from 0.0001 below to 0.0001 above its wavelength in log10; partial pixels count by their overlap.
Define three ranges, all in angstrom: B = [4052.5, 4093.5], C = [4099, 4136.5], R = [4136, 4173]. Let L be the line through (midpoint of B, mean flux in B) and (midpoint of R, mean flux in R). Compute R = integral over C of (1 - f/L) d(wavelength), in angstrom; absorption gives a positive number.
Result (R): 2.20 angstrom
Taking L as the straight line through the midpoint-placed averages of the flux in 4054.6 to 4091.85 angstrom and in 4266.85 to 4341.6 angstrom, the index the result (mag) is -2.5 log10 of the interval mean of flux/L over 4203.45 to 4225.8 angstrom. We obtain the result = -0.09 mag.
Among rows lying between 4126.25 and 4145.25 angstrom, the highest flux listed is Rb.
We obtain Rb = 1.922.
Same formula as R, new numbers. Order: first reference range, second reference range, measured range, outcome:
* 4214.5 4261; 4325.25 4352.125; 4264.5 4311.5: 4.1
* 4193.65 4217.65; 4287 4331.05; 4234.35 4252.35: -0.7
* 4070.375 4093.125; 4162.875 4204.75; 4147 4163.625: 0.1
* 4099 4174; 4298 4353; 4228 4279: -2.9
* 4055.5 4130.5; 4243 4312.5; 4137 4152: -0.7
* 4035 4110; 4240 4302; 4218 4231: 0.2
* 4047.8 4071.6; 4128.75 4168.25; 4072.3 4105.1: 0.6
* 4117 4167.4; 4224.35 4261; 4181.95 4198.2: 0.3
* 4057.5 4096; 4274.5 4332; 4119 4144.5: -0.5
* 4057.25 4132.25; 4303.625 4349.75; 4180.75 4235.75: -1.9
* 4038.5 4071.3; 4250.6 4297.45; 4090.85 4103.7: 0.9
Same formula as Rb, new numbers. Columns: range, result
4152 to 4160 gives 1.929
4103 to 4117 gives 1.98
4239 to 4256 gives 2.089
